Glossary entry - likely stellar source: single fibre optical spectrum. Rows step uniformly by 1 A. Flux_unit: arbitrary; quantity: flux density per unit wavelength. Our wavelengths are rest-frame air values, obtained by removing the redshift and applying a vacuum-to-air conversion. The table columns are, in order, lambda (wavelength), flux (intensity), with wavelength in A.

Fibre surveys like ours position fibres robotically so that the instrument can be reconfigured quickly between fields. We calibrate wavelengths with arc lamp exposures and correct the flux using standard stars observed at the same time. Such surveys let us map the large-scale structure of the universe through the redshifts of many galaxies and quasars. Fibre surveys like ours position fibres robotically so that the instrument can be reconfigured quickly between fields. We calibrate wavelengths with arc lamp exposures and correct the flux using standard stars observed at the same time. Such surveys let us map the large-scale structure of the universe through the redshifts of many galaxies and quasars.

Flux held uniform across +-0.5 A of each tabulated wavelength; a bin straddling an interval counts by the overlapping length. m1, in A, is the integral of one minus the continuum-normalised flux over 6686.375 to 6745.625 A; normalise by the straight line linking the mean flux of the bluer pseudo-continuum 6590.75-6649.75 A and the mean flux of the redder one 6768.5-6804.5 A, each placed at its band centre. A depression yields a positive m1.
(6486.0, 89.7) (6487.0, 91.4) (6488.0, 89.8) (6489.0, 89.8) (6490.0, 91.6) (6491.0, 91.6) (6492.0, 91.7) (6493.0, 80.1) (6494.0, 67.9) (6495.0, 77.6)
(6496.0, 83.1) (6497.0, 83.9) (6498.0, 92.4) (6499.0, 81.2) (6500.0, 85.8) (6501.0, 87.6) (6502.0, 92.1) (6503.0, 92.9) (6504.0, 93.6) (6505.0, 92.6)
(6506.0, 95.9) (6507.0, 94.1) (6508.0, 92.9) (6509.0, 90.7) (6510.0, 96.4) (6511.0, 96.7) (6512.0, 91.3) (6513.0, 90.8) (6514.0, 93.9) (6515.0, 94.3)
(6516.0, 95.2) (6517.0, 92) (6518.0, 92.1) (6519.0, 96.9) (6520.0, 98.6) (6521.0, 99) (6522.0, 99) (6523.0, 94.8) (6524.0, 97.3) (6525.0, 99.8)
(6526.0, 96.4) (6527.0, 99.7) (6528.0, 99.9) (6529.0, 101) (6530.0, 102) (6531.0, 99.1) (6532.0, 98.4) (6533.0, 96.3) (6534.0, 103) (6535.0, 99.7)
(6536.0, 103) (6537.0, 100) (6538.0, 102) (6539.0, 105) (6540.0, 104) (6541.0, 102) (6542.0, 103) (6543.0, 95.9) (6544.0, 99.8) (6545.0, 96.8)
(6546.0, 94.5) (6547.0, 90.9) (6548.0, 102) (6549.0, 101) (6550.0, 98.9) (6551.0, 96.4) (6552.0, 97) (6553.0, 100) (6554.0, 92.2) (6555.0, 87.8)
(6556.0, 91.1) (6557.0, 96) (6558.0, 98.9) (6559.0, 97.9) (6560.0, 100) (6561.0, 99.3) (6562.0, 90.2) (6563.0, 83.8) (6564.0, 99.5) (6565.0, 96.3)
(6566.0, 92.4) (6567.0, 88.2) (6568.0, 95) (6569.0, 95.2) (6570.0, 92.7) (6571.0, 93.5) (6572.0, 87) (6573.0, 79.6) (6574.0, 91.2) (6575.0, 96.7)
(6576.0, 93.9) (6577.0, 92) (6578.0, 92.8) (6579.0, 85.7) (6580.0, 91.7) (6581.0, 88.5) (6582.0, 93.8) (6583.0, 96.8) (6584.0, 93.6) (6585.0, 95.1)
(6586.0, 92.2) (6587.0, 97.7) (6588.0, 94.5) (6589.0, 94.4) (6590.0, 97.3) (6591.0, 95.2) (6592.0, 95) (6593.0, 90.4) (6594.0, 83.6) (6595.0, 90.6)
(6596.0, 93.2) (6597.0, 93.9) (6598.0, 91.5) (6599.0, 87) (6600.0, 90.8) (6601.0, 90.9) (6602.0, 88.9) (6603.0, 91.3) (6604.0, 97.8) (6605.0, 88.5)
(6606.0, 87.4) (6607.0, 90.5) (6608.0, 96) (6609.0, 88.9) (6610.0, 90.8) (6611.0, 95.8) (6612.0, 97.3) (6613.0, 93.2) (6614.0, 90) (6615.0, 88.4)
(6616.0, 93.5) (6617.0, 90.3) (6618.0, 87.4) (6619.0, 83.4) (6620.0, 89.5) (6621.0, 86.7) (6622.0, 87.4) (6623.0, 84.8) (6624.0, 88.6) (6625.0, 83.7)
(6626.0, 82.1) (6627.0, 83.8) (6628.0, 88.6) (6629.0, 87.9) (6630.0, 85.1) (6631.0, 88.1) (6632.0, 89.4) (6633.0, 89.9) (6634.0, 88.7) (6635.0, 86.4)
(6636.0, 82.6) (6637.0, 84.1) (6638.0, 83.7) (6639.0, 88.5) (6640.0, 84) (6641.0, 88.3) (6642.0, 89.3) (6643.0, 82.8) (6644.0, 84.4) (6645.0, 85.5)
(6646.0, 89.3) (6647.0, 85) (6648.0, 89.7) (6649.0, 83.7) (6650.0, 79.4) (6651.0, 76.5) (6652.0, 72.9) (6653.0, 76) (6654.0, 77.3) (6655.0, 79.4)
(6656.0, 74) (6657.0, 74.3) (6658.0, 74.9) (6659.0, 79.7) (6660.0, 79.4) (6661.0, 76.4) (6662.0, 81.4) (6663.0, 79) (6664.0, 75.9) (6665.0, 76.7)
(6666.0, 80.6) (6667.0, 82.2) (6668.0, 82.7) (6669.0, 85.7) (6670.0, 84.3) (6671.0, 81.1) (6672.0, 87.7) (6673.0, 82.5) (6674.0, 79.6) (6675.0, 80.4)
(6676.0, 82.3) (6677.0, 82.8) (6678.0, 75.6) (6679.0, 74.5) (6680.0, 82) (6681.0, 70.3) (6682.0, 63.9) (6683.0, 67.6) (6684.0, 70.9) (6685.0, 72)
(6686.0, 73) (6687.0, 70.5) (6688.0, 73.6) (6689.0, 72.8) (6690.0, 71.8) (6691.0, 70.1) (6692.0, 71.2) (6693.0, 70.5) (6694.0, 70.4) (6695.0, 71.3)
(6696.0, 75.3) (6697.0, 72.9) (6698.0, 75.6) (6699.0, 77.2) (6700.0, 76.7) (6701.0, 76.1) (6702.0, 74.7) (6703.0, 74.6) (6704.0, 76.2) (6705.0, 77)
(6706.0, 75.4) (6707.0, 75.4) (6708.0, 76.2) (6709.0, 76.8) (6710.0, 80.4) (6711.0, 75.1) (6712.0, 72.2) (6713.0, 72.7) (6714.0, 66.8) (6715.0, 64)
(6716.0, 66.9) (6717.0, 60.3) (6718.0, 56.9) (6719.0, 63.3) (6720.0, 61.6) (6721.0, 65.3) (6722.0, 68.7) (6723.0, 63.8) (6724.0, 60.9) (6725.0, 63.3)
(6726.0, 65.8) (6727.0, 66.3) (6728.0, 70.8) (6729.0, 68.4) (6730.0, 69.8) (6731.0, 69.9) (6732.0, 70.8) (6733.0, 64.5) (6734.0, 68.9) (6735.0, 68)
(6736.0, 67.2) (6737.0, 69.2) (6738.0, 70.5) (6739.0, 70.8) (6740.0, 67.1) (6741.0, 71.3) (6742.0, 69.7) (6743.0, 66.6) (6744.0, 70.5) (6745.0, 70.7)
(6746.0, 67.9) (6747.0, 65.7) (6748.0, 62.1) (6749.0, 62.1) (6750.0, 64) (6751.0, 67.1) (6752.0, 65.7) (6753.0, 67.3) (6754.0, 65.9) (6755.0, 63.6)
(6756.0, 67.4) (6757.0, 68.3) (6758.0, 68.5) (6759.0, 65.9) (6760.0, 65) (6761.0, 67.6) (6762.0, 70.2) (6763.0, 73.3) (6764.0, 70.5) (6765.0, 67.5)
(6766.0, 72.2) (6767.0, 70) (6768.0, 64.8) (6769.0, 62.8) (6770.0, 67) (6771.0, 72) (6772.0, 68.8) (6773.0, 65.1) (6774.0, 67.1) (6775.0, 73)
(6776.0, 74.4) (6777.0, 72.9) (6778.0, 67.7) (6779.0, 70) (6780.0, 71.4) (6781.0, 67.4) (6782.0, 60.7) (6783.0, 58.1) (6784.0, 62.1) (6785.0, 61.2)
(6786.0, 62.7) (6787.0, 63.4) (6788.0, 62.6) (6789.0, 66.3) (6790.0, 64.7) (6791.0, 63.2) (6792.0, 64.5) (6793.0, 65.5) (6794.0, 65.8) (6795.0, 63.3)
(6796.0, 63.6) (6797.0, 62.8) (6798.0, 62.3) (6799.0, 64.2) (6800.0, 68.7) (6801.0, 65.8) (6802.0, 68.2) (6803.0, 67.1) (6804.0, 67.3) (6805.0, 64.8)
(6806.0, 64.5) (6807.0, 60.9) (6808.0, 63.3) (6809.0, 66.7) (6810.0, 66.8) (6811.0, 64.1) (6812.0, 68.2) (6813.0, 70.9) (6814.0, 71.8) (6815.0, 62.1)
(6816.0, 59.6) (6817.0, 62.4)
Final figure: 4.2 A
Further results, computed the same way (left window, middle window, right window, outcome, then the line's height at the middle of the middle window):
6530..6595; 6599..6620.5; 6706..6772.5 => -0.71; 88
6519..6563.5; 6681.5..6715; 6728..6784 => 1.25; 76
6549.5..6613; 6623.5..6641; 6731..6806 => -0.09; 85.8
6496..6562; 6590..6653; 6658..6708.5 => -2.87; 84.2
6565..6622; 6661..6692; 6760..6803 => 1.37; 80.5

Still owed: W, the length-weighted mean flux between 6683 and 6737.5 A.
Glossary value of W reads 70.3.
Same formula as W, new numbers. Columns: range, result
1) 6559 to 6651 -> 90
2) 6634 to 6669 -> 81.5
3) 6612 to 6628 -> 87.9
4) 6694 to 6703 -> 74.7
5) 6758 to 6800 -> 66.5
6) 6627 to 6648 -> 86.6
